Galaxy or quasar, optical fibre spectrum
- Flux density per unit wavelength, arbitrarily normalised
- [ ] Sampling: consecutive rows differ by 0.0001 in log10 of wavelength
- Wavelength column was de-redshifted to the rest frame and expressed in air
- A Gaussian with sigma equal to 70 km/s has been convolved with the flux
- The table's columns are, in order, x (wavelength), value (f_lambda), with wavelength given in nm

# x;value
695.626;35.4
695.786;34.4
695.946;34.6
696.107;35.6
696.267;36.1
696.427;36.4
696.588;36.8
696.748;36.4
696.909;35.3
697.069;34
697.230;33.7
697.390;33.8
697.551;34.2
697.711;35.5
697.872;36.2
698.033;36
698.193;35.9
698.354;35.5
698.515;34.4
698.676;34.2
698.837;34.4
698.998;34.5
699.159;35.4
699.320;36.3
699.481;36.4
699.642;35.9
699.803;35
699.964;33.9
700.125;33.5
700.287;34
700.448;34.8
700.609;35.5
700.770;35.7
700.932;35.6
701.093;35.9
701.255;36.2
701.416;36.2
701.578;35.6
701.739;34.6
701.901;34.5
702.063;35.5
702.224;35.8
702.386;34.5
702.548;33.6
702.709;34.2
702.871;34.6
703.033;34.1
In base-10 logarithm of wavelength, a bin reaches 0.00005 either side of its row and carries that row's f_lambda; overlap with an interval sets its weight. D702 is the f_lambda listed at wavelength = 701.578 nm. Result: 35.6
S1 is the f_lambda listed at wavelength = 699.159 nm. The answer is 35.4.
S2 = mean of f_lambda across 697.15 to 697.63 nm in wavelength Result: 33.9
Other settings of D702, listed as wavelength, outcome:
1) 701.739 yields 34.6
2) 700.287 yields 34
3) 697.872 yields 36.2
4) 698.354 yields 35.5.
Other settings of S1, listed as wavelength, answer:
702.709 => 34.2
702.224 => 35.8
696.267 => 36.1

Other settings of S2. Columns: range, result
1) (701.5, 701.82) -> 35.1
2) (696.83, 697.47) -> 34.2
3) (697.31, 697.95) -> 34.9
